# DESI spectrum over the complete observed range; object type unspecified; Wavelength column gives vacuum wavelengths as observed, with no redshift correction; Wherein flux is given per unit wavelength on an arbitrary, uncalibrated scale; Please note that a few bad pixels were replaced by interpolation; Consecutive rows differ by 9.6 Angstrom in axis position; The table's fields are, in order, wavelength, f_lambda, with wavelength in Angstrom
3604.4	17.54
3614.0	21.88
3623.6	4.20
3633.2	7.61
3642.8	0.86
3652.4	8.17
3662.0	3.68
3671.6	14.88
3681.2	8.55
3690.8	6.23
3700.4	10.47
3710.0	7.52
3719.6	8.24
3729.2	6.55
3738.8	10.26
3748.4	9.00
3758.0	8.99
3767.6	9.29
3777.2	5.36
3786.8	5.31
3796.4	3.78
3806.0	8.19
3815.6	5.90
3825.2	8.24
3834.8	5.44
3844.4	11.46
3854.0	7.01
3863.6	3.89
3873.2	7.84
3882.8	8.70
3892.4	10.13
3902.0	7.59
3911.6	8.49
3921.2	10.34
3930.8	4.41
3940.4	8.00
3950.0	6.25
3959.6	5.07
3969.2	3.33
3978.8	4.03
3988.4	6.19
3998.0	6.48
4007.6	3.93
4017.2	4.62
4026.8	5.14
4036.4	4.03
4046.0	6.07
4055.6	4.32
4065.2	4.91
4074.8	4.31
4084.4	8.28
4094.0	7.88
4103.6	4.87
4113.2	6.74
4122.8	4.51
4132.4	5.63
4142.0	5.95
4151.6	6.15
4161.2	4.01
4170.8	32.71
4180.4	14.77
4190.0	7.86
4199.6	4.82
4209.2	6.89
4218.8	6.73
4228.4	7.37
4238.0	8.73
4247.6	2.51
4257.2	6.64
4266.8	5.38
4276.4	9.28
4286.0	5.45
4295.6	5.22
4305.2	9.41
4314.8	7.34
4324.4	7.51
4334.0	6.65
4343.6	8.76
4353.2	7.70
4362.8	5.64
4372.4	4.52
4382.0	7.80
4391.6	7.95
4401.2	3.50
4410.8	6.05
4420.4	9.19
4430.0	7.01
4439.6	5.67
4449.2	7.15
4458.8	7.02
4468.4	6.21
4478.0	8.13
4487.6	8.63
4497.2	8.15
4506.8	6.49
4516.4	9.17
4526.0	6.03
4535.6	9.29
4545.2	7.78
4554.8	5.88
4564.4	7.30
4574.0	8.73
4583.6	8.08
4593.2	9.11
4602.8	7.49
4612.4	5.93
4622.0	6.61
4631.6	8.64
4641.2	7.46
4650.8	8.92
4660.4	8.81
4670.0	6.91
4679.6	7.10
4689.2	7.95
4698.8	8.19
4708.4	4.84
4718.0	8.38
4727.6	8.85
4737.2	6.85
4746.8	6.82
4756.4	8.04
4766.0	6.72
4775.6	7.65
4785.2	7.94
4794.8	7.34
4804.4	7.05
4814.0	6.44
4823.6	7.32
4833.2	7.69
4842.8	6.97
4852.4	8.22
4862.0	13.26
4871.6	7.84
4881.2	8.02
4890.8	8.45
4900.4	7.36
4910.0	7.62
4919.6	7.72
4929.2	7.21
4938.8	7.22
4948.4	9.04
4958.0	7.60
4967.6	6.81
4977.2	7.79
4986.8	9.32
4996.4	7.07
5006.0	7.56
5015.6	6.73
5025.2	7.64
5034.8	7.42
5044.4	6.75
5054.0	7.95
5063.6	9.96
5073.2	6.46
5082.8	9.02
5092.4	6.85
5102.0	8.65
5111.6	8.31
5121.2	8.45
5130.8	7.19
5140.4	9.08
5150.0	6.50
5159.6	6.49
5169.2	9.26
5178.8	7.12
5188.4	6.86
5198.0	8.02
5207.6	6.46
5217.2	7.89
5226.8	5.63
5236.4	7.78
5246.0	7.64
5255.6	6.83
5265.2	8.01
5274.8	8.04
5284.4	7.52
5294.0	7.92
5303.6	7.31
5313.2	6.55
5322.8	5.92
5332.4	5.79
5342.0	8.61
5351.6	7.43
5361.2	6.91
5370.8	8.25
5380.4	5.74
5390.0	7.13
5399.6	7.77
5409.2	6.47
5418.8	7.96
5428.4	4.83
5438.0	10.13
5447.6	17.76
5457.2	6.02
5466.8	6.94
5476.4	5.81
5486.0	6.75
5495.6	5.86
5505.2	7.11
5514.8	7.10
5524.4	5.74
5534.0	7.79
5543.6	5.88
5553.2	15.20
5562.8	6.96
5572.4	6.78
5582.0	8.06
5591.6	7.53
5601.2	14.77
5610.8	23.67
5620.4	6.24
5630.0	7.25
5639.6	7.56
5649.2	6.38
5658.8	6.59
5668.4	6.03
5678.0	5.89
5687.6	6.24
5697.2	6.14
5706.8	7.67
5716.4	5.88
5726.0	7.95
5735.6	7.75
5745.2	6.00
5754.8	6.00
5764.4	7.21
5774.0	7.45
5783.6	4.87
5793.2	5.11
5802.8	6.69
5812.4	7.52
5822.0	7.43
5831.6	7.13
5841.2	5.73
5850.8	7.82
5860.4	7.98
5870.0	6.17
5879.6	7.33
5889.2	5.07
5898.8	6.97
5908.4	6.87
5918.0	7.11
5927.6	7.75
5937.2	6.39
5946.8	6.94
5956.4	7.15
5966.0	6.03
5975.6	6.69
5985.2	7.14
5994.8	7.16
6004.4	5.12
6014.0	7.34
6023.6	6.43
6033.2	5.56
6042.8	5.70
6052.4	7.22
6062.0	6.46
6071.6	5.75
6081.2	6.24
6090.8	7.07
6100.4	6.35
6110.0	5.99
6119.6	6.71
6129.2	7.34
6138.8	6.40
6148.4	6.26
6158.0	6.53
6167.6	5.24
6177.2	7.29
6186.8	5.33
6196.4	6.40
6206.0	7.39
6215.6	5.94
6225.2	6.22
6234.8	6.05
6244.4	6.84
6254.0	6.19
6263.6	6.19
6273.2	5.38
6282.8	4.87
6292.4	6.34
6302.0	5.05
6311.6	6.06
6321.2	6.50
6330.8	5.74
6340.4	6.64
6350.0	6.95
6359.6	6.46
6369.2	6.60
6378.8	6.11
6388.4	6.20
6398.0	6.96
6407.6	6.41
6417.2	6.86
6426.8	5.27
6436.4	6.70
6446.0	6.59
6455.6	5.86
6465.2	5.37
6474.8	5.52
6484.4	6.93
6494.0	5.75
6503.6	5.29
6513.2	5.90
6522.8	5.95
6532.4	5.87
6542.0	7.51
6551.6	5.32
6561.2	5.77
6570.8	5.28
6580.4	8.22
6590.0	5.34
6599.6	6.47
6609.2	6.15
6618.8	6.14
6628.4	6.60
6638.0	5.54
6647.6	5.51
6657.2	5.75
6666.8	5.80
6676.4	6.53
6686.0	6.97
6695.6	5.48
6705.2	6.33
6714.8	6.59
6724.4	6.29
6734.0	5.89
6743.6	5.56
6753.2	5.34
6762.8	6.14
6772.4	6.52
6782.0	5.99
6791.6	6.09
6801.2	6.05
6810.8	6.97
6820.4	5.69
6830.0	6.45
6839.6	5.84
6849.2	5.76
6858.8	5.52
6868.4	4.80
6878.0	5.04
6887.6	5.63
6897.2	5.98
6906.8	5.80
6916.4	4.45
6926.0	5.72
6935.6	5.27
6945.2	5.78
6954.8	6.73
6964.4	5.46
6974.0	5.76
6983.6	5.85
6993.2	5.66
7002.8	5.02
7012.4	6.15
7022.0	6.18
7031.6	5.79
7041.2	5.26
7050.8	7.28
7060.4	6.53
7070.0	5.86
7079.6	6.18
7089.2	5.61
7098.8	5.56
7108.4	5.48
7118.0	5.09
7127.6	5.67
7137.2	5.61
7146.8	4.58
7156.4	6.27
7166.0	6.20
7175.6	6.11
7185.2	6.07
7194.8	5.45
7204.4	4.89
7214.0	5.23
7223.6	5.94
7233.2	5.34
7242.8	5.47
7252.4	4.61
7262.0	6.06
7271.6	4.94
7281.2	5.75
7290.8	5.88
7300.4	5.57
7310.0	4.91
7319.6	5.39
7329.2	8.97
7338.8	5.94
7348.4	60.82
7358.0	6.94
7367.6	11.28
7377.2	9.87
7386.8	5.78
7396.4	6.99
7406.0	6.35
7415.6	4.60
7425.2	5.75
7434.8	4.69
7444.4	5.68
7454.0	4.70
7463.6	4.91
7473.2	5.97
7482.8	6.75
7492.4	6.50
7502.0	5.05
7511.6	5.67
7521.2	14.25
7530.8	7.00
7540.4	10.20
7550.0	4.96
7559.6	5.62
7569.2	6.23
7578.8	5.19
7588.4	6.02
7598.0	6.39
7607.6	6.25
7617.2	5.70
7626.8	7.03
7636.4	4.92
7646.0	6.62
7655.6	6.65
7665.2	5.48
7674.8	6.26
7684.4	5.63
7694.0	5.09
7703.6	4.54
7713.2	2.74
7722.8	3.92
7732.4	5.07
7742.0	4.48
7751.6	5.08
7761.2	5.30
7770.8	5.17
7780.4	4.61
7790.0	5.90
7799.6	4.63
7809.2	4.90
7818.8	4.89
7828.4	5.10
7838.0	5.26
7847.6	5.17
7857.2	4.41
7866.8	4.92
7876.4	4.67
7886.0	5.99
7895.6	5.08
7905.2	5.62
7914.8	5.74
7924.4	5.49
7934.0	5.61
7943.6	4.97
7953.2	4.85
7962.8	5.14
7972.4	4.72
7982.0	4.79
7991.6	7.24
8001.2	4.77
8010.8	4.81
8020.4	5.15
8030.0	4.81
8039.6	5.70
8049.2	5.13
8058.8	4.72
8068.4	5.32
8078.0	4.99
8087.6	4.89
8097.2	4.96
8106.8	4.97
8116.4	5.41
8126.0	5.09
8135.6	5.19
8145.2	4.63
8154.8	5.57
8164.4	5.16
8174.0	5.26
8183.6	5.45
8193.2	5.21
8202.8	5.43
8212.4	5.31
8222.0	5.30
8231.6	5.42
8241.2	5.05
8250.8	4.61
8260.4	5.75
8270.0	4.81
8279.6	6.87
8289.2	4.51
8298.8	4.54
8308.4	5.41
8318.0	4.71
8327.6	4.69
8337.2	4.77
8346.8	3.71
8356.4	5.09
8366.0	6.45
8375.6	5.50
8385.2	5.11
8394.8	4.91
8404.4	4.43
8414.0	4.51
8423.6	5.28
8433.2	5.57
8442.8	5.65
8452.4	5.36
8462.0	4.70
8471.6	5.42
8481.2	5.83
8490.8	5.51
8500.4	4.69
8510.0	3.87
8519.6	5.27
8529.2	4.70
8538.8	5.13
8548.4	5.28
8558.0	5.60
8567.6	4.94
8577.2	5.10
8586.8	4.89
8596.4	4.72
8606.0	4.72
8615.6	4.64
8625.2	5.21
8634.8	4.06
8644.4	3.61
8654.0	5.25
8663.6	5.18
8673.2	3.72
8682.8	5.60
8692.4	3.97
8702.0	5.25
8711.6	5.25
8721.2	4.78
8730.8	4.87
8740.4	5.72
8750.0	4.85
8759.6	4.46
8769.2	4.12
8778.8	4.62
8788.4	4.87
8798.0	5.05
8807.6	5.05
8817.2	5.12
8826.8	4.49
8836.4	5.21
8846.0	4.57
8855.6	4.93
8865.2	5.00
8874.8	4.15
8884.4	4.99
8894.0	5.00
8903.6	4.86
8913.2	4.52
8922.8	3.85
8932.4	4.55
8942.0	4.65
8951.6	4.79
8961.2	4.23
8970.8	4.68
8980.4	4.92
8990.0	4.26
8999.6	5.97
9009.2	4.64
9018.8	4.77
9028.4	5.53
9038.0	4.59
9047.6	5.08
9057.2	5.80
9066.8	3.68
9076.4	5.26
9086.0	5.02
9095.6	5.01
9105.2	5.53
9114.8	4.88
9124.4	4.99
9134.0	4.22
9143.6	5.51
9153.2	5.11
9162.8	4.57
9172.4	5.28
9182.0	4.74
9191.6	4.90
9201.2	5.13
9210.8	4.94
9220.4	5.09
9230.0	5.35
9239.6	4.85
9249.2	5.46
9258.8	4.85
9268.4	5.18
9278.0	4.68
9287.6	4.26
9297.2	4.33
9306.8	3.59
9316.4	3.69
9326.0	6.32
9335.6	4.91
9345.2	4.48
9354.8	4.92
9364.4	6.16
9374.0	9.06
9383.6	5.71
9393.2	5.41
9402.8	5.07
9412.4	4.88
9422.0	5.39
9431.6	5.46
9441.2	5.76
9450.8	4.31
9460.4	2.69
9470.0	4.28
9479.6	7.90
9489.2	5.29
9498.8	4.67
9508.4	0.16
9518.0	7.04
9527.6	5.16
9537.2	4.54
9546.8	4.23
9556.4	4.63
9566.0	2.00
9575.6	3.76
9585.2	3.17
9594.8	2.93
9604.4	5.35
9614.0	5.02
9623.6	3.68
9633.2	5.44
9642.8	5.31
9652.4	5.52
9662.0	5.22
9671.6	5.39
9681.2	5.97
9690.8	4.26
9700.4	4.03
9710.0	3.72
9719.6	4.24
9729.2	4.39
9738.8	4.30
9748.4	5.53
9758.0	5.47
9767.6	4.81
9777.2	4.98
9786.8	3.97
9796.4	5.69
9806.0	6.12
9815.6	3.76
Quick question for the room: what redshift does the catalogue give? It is 0.12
